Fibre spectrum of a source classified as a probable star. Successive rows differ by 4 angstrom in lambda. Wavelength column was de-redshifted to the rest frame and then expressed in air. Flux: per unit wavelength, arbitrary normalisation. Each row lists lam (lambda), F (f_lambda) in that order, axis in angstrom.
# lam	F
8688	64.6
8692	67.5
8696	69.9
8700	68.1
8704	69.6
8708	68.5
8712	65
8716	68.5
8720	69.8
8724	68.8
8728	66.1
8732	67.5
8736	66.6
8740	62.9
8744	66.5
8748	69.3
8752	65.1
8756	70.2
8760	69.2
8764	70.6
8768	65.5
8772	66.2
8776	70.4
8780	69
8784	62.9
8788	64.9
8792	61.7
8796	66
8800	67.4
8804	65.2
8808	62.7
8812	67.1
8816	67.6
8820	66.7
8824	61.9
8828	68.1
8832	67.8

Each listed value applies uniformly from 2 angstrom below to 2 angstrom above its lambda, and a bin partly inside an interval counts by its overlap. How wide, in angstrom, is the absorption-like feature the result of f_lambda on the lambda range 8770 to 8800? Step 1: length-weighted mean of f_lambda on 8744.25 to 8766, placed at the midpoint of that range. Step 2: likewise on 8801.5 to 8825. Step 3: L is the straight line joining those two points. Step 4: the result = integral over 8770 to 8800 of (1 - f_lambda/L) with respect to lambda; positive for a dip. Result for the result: 0.5 angstrom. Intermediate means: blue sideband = 68.7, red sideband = 65.4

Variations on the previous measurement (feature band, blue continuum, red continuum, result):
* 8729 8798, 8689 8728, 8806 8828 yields 0.1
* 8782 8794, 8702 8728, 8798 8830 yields 0.6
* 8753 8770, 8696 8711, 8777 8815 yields -0.5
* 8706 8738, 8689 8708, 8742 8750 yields 0.3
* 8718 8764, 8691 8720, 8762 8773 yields 0.2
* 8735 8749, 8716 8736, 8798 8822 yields 0.3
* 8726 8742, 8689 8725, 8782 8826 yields 0.4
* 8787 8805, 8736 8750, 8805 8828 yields 0.2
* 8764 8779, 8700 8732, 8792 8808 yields -0.4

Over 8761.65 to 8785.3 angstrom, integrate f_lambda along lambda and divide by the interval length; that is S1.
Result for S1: 67.6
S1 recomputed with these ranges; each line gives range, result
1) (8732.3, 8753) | 66.2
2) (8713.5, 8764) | 67.6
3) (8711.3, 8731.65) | 67.8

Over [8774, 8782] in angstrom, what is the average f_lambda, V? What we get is 69.7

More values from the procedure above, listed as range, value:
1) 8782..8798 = 63.9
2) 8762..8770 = 68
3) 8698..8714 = 67.8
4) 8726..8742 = 65.8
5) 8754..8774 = 68.3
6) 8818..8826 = 64.3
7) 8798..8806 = 66.3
